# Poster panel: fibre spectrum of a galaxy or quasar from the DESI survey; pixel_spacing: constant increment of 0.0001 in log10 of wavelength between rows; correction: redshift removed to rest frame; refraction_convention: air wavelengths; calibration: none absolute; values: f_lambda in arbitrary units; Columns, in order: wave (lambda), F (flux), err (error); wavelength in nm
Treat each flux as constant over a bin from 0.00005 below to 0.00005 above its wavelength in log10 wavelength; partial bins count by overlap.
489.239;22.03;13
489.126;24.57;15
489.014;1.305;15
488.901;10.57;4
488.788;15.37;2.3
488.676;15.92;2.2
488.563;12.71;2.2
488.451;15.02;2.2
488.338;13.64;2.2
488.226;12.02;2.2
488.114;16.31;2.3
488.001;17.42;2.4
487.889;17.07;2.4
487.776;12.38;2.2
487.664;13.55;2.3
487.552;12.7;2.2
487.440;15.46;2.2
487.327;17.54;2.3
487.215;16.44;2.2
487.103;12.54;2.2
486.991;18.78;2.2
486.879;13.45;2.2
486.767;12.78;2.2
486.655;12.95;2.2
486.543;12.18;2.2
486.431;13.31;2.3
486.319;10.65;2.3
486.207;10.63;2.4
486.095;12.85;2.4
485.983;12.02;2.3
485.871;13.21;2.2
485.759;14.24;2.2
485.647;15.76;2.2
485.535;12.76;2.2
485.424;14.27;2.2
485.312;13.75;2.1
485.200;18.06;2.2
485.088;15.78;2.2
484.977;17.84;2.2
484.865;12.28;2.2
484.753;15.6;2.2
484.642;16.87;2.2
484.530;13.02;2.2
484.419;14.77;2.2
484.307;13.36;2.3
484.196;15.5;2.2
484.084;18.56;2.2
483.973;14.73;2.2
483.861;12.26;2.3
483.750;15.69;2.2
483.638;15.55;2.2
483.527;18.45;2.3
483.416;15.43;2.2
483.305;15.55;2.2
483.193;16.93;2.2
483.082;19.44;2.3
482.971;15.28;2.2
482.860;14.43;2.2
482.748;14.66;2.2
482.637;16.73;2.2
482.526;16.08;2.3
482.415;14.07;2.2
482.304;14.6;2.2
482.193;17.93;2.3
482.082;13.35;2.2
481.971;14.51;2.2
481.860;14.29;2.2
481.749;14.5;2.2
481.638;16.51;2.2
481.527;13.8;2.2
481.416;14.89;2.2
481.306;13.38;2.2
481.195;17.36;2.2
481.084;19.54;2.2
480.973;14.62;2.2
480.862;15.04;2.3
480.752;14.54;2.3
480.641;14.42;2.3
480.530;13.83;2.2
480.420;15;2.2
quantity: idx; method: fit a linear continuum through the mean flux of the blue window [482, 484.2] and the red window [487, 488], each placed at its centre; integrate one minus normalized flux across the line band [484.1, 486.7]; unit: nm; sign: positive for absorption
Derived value 0.23 nm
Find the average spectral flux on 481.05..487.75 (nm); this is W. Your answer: 14.9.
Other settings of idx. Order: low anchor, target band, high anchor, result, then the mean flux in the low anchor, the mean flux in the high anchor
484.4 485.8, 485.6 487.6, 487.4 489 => 0.10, 15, 13.9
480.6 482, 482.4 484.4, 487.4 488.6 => -0.10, 15.2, 14.4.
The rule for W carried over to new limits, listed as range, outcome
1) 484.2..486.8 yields 13.9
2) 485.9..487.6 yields 13.6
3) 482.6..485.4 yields 15.6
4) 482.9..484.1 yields 16.1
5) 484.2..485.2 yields 15.2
